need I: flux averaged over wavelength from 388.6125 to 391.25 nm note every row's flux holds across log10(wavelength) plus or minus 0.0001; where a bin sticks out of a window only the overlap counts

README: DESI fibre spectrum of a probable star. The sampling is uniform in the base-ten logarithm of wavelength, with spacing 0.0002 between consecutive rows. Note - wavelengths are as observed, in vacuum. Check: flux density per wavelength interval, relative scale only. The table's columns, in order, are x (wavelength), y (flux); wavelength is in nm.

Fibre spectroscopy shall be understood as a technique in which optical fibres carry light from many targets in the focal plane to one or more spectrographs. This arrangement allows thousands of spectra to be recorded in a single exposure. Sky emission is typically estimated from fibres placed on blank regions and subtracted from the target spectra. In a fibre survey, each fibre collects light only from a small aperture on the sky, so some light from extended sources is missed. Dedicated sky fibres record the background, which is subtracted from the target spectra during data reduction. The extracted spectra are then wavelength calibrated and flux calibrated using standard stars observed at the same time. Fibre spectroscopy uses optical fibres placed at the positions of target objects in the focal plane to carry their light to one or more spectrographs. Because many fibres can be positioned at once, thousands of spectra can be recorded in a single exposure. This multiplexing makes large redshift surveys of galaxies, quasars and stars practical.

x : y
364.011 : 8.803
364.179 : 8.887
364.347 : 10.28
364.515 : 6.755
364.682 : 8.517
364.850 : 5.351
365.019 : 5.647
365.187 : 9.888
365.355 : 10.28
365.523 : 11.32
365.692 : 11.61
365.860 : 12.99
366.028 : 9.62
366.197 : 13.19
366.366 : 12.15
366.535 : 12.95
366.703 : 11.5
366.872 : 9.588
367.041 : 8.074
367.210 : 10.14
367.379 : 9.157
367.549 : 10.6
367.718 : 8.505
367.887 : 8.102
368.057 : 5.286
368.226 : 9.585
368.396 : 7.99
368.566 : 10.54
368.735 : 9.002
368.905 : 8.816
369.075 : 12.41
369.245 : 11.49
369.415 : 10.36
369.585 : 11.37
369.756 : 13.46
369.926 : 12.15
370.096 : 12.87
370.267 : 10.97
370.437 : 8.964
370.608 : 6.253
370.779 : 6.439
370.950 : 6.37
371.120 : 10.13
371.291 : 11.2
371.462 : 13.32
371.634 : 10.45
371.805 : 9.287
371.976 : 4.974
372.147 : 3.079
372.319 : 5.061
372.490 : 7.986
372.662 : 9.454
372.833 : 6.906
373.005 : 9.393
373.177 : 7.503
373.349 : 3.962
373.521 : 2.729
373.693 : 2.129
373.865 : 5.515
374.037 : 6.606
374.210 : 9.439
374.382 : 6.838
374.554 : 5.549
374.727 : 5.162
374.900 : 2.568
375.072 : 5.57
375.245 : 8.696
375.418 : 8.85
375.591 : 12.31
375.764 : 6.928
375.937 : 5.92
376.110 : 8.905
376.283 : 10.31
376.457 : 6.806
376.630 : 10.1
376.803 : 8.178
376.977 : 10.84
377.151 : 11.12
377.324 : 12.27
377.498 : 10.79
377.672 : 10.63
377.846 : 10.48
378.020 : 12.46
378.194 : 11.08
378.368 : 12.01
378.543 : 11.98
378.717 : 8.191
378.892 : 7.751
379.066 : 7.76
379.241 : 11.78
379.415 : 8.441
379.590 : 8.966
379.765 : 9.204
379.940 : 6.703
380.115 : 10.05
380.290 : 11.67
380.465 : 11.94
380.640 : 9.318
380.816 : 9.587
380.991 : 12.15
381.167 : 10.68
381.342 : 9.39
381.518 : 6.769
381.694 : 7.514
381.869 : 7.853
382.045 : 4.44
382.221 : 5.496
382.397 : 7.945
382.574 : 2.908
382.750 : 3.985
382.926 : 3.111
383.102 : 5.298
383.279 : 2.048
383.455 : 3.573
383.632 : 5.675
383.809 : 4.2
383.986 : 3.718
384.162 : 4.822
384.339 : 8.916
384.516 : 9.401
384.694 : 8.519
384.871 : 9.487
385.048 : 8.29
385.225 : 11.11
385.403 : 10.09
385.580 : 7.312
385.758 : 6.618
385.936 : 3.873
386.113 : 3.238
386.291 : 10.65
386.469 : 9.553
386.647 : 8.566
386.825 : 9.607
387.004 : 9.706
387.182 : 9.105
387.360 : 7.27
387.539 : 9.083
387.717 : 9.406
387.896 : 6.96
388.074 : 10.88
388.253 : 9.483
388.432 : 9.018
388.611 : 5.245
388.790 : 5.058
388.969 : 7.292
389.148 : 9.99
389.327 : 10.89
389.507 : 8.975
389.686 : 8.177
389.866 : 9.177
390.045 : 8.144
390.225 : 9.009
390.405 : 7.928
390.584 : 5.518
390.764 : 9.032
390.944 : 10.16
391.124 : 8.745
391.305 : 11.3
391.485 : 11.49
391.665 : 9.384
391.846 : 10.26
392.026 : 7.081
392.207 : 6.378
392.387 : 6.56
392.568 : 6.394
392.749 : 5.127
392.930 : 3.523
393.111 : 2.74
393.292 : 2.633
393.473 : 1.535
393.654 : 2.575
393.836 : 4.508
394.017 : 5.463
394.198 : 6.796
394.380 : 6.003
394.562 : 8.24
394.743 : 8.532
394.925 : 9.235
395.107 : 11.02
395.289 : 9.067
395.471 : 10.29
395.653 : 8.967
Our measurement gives 8.37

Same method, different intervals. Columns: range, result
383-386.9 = 7.01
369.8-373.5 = 8.37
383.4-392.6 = 8.11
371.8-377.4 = 7.27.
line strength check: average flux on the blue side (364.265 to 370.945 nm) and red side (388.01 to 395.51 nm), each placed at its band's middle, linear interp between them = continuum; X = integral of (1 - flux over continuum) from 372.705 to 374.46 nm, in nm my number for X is 0.58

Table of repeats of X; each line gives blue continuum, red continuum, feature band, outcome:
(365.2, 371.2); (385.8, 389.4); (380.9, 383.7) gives 0.82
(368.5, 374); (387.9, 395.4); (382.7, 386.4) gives 0.68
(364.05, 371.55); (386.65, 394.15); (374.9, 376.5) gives 0.19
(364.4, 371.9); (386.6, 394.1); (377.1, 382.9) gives -0.28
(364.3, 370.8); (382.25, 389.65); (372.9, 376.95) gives 0.83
